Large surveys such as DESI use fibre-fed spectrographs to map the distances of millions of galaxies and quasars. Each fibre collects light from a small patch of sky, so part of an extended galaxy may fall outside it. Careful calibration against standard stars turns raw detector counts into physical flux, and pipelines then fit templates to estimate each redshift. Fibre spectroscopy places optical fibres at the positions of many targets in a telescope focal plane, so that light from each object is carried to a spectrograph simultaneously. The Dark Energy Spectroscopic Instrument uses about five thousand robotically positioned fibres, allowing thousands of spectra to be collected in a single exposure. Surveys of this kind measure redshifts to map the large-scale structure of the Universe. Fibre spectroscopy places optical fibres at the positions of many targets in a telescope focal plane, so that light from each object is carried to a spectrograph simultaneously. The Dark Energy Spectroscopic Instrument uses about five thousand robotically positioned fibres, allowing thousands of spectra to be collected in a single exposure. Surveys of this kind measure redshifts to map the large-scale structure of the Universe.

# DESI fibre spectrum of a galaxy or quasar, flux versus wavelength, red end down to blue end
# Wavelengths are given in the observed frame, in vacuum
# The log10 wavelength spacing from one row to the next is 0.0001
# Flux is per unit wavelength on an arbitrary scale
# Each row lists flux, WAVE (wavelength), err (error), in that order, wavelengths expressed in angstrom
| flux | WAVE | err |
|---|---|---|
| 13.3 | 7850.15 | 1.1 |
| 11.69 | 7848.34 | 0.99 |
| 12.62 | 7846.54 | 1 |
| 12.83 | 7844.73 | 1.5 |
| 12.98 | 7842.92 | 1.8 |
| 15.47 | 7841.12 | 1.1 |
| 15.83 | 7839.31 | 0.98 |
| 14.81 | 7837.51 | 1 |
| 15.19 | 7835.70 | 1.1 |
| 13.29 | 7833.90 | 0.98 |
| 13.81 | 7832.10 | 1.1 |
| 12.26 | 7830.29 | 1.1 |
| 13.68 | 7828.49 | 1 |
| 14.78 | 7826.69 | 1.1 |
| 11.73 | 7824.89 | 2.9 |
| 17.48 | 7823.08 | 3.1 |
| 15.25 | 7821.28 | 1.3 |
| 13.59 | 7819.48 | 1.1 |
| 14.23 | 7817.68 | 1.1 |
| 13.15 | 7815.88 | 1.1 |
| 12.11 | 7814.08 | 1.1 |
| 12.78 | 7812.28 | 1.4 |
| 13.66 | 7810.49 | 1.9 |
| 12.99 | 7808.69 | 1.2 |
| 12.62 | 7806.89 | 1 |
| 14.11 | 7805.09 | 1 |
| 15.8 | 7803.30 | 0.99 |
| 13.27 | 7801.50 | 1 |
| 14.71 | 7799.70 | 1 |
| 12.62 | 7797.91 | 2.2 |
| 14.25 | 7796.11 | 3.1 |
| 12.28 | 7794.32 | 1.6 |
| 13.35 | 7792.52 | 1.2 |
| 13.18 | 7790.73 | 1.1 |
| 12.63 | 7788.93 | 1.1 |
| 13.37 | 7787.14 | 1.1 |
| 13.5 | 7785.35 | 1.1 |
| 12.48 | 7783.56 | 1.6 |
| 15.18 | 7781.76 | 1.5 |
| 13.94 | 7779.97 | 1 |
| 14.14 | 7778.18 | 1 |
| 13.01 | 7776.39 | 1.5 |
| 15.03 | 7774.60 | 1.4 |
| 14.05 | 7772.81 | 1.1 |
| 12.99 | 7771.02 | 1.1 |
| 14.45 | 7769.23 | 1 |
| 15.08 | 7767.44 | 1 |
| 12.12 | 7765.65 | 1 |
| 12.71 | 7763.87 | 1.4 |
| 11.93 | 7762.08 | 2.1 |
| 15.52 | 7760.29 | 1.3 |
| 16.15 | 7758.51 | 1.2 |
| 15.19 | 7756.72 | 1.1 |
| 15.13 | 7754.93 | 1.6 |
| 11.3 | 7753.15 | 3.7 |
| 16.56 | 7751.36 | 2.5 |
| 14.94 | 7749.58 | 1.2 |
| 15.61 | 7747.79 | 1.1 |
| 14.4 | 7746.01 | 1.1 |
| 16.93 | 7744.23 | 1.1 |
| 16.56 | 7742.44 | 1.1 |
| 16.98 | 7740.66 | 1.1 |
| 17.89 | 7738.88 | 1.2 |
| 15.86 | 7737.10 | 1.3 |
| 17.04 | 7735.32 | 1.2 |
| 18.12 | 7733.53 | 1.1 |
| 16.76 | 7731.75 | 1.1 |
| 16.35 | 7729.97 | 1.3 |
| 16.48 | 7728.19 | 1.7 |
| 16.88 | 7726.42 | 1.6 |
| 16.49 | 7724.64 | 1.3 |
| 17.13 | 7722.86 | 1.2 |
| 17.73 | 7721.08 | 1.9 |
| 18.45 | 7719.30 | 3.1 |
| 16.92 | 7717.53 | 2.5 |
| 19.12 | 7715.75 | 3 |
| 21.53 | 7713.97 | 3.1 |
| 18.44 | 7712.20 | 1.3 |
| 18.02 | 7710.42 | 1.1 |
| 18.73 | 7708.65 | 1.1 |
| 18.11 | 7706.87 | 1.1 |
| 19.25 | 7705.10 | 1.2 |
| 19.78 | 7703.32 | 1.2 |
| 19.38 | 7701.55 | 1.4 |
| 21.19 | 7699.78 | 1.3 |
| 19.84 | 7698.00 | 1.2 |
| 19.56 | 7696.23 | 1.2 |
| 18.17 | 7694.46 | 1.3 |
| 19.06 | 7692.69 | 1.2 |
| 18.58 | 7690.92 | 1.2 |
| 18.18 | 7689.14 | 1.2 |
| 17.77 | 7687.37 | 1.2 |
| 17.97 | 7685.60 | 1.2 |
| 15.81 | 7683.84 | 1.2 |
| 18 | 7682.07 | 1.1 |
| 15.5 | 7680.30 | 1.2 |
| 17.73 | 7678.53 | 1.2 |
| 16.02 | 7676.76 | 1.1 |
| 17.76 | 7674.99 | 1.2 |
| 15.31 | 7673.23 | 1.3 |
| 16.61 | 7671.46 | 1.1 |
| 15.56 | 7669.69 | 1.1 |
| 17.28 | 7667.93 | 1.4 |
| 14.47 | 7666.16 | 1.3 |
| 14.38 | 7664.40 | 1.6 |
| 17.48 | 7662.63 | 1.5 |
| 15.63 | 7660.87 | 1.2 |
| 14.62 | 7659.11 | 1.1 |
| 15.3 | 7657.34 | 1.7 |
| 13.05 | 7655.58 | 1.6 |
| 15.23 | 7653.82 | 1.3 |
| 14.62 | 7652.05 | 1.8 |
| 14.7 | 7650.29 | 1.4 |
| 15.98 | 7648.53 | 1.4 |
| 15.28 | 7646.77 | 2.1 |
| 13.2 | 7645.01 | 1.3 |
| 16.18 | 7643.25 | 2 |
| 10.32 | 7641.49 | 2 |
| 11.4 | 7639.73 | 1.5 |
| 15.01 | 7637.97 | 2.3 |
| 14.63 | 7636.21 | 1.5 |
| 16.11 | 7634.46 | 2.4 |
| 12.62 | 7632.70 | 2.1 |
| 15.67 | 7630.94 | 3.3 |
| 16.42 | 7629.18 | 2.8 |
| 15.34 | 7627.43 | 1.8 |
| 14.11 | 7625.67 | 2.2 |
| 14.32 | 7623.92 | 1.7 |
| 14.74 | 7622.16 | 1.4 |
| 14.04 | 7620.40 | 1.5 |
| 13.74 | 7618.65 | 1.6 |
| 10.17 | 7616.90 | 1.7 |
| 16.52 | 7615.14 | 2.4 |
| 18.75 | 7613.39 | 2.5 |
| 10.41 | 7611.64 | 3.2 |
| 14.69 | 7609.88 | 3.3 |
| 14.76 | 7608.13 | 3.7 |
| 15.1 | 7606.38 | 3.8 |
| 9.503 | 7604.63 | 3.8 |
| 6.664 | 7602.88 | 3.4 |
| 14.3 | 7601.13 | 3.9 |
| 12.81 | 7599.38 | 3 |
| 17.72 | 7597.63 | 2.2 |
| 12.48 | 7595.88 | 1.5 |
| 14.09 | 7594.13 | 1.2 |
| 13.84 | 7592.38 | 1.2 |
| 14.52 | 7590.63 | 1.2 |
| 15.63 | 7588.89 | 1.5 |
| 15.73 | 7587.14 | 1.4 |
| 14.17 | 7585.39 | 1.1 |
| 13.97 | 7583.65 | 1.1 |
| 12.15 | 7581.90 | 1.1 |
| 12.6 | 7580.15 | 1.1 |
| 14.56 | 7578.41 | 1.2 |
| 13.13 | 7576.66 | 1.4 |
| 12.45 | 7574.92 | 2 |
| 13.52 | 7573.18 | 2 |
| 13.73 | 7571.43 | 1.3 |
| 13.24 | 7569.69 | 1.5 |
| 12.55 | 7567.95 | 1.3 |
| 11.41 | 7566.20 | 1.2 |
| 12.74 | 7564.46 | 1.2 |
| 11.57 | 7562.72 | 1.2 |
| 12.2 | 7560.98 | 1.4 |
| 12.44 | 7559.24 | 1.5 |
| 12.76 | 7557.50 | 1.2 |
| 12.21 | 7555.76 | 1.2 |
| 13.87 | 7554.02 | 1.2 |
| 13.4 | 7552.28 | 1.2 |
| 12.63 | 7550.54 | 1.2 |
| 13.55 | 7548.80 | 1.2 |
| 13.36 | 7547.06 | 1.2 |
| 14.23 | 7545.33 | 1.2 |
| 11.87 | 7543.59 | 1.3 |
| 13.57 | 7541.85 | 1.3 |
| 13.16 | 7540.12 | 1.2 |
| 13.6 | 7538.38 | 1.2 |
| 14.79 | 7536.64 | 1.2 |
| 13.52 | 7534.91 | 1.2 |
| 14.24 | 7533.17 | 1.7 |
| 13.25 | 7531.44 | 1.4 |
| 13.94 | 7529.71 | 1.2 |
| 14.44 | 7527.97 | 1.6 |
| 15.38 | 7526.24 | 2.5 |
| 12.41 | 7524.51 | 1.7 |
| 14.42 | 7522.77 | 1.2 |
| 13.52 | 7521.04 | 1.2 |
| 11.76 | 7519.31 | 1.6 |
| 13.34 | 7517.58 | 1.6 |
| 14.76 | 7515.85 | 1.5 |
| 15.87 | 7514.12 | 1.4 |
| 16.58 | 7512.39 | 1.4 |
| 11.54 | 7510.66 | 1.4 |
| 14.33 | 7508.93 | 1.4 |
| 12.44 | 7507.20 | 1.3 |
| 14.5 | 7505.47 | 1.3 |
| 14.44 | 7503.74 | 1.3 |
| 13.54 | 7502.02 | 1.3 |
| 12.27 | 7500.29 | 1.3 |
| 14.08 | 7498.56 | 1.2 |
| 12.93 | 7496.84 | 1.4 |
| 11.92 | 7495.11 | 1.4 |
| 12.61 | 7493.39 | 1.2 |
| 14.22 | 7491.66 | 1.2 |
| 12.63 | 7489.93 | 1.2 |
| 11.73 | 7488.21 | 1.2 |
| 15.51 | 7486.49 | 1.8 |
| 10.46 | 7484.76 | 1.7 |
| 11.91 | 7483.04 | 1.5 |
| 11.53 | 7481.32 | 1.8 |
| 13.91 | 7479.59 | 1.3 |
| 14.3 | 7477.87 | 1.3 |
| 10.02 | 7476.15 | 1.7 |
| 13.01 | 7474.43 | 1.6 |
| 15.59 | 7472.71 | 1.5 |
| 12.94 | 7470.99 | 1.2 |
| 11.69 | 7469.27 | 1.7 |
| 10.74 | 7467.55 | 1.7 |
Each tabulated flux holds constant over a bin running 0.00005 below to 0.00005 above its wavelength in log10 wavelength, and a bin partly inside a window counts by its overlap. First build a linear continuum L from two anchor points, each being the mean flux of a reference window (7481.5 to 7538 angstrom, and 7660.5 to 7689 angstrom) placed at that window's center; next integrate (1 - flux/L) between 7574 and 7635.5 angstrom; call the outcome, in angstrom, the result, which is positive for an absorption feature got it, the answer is 5.3 angstrom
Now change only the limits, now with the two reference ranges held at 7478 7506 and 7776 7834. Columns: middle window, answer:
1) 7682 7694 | -4.04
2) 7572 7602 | -1.75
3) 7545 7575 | 0.66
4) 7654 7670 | -2.33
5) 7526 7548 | -1.07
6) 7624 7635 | -1.38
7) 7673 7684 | -2.74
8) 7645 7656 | -1.17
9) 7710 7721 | -4.29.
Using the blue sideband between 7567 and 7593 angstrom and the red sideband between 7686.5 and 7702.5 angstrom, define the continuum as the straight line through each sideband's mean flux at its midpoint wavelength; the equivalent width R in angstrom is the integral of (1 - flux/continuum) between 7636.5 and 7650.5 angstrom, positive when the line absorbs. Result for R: 2.3 angstrom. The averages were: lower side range 13.7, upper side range 19.1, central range 14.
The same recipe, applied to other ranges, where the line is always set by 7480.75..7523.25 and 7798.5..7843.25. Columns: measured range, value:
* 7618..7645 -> -1.4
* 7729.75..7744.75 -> -3.4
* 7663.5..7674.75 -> -1.7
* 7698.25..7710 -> -4.8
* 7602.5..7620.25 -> 0.4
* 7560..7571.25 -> 0.9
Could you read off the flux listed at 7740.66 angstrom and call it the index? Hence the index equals 16.98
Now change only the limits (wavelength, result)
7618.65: 13.74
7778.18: 14.14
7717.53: 16.92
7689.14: 18.18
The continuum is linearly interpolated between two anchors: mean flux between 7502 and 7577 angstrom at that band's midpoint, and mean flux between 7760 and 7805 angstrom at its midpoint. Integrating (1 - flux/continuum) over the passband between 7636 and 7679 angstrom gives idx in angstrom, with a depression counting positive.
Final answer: -5.0 angstrom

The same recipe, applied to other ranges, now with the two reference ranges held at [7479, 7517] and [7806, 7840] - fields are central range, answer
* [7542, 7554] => 0.2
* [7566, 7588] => 0.1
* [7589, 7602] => -0.8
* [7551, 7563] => 0.7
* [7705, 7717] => -4.6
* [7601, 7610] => 0.9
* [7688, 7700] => -4.8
